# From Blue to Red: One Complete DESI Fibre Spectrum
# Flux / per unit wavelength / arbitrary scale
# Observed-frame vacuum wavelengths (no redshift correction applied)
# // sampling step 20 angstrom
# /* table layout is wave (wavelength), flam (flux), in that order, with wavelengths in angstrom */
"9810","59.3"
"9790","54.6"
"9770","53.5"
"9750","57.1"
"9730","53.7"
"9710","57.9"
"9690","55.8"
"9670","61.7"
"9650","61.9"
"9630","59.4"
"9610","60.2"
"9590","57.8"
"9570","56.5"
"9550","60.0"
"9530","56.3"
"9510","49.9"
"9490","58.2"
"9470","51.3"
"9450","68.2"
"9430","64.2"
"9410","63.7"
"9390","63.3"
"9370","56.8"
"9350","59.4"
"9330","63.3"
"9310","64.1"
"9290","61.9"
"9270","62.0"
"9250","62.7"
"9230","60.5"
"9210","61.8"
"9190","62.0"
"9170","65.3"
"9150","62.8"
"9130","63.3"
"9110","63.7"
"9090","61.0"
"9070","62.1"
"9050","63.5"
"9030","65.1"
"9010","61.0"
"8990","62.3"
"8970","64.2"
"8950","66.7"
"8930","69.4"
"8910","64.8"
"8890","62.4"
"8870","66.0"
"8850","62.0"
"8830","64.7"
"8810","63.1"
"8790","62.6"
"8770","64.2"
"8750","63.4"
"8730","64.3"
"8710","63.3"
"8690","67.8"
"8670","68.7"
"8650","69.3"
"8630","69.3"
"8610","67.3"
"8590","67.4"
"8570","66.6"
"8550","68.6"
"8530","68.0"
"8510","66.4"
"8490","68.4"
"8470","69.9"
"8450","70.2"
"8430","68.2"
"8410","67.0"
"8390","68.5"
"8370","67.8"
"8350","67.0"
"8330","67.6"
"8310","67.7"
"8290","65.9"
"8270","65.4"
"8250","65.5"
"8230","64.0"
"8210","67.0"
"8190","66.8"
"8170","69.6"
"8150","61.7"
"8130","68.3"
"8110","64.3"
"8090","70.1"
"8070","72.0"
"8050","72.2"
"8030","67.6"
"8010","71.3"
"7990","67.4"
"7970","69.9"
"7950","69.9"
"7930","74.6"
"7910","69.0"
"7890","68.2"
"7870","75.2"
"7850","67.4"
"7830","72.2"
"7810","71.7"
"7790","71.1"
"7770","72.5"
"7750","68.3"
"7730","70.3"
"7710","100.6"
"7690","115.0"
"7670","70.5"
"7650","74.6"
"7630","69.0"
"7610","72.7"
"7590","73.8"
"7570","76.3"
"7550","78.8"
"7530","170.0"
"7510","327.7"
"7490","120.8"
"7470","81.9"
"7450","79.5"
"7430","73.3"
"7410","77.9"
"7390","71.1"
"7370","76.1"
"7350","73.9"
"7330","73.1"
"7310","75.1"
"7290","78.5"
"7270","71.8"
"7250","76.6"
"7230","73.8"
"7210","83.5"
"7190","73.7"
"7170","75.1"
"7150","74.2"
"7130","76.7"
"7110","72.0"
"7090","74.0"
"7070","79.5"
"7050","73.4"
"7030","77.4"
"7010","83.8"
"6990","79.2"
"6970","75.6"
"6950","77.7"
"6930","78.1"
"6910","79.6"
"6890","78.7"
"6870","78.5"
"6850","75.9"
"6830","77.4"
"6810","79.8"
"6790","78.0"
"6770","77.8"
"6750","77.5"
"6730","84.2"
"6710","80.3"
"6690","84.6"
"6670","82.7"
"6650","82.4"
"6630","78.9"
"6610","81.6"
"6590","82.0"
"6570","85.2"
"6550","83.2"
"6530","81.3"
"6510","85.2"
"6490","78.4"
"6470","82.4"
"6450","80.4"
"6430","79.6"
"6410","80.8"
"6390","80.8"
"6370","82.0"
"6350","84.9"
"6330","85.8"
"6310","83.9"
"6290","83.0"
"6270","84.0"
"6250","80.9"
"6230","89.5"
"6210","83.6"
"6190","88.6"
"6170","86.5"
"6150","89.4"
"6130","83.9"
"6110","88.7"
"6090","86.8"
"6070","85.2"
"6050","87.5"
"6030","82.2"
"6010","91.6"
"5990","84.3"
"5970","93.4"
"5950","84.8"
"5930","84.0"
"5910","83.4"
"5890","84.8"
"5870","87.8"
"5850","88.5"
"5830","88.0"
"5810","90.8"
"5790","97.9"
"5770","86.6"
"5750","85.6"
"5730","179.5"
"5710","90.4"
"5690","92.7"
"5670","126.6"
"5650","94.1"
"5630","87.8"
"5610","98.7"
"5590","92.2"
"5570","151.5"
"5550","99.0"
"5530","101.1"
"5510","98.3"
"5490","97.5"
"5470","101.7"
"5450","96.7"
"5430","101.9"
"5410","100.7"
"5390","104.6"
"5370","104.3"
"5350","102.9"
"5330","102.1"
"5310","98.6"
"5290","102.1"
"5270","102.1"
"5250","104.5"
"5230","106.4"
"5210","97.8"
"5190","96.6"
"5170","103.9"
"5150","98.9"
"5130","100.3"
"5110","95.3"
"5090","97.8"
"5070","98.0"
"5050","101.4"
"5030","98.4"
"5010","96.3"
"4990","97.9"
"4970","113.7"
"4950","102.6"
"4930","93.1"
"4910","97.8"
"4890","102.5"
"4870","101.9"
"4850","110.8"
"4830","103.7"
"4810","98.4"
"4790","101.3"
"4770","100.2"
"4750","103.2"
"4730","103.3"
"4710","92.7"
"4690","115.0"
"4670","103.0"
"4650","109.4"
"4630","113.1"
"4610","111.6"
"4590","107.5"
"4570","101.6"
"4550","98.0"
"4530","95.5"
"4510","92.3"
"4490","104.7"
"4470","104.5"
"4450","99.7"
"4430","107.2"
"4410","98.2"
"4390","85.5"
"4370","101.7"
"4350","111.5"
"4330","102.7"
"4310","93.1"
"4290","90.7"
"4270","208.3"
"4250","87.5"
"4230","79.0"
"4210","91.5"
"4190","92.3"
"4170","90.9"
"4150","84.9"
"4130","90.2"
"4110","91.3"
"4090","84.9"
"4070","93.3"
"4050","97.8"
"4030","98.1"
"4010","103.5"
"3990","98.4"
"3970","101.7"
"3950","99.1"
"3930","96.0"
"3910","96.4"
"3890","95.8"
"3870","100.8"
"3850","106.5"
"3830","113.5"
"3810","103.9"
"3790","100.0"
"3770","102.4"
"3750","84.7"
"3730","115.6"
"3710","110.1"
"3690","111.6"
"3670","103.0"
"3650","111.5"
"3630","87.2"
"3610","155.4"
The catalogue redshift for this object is 0.14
